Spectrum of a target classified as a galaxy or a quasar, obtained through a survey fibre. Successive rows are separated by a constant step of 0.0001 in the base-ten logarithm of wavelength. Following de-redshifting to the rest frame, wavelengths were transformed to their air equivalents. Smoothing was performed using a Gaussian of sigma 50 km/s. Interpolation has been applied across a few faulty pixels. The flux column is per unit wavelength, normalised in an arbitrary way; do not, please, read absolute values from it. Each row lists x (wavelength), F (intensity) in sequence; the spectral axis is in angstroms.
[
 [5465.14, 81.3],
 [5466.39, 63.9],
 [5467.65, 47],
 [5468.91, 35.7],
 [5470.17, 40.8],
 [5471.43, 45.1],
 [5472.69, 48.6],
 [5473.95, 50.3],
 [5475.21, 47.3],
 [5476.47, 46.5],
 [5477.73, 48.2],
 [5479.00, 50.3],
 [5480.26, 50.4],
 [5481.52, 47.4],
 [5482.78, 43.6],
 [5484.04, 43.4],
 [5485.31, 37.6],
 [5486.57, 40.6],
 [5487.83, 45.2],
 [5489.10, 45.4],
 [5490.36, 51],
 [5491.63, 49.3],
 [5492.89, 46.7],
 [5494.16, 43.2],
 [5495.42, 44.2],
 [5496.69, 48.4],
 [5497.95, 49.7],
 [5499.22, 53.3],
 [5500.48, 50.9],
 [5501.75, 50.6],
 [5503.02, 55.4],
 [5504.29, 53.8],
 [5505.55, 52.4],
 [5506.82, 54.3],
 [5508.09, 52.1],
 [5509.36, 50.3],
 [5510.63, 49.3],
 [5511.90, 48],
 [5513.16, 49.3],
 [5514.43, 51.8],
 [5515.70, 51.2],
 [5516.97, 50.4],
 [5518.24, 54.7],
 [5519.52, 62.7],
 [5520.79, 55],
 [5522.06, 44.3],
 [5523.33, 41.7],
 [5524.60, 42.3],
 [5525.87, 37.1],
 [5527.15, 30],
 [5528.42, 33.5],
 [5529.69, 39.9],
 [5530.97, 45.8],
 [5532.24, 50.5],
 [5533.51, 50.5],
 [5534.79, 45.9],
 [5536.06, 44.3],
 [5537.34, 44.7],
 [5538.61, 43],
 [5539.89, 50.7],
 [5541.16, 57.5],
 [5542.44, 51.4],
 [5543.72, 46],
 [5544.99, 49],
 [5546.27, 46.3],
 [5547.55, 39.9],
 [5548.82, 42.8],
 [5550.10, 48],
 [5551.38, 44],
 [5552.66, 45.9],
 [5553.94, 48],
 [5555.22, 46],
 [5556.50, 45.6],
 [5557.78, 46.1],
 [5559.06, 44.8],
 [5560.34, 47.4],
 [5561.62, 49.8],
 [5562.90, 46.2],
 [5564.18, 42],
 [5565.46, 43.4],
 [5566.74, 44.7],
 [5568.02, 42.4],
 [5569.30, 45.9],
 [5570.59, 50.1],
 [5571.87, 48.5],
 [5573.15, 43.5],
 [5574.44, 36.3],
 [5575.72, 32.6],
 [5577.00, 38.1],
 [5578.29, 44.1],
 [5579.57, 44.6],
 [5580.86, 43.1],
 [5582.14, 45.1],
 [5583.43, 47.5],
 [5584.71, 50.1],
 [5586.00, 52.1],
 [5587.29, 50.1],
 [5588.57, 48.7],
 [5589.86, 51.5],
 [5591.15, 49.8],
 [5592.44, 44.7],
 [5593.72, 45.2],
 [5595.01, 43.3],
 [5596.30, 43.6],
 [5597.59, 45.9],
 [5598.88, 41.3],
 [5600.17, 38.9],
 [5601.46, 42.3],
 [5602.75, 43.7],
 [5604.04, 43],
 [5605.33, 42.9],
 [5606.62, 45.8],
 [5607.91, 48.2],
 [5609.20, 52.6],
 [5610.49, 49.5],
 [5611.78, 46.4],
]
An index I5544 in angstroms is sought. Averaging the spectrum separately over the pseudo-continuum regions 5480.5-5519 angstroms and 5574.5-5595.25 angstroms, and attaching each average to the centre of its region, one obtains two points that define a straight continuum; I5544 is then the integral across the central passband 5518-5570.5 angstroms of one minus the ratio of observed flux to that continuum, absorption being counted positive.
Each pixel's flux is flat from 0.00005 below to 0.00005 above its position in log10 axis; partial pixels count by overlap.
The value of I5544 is 1.39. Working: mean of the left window 48.8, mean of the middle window 45.8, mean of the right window 45.5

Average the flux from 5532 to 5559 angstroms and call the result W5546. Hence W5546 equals 46.8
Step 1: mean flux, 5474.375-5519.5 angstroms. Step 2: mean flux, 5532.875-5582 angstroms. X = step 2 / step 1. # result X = 0.93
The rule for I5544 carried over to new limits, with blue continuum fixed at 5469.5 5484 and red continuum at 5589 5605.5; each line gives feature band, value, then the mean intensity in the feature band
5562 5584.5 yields 0.6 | 43.6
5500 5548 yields -2.2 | 48.1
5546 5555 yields 0.1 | 45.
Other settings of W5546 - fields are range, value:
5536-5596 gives 45.8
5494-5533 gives 48.3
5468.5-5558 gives 47.1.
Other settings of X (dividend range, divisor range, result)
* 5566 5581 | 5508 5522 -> 0.82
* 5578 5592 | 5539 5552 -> 1.01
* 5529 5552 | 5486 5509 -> 0.95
